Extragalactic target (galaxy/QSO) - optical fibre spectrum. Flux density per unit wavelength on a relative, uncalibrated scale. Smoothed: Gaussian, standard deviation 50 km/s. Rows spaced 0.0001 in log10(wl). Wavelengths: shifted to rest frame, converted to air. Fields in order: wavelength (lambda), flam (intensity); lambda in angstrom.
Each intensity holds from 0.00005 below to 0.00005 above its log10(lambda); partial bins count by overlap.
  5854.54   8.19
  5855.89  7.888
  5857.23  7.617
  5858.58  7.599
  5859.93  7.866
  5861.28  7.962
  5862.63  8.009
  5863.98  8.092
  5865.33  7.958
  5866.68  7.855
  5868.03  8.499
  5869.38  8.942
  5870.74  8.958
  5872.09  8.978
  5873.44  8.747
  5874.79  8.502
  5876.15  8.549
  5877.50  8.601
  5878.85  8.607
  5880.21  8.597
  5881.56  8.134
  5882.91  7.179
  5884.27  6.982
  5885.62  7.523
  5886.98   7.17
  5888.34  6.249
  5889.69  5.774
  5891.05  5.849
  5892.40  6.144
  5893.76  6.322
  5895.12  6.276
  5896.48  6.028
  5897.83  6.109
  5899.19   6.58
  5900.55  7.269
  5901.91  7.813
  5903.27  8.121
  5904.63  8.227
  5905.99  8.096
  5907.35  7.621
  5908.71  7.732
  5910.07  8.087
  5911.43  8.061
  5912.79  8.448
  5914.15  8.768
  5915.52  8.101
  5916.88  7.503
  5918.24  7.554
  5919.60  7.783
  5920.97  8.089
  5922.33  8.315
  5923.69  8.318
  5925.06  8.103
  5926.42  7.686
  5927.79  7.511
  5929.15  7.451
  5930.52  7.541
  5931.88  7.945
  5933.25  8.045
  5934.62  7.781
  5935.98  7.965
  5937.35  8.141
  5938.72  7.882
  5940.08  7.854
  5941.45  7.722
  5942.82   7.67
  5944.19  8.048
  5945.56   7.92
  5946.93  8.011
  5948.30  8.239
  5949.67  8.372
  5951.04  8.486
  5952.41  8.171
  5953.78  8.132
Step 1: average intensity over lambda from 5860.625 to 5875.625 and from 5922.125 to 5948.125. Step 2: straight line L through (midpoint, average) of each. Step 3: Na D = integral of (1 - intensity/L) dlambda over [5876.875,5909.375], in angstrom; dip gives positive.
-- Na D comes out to 3.99 angstrom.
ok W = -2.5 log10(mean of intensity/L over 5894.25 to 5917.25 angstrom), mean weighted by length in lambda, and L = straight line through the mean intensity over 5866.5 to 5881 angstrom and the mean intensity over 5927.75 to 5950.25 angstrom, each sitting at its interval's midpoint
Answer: 0.10 mag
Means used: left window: 8.64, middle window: 7.57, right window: 7.9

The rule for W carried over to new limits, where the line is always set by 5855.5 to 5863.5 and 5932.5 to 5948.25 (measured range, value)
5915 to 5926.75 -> -0.01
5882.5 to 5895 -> 0.20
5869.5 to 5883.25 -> -0.09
